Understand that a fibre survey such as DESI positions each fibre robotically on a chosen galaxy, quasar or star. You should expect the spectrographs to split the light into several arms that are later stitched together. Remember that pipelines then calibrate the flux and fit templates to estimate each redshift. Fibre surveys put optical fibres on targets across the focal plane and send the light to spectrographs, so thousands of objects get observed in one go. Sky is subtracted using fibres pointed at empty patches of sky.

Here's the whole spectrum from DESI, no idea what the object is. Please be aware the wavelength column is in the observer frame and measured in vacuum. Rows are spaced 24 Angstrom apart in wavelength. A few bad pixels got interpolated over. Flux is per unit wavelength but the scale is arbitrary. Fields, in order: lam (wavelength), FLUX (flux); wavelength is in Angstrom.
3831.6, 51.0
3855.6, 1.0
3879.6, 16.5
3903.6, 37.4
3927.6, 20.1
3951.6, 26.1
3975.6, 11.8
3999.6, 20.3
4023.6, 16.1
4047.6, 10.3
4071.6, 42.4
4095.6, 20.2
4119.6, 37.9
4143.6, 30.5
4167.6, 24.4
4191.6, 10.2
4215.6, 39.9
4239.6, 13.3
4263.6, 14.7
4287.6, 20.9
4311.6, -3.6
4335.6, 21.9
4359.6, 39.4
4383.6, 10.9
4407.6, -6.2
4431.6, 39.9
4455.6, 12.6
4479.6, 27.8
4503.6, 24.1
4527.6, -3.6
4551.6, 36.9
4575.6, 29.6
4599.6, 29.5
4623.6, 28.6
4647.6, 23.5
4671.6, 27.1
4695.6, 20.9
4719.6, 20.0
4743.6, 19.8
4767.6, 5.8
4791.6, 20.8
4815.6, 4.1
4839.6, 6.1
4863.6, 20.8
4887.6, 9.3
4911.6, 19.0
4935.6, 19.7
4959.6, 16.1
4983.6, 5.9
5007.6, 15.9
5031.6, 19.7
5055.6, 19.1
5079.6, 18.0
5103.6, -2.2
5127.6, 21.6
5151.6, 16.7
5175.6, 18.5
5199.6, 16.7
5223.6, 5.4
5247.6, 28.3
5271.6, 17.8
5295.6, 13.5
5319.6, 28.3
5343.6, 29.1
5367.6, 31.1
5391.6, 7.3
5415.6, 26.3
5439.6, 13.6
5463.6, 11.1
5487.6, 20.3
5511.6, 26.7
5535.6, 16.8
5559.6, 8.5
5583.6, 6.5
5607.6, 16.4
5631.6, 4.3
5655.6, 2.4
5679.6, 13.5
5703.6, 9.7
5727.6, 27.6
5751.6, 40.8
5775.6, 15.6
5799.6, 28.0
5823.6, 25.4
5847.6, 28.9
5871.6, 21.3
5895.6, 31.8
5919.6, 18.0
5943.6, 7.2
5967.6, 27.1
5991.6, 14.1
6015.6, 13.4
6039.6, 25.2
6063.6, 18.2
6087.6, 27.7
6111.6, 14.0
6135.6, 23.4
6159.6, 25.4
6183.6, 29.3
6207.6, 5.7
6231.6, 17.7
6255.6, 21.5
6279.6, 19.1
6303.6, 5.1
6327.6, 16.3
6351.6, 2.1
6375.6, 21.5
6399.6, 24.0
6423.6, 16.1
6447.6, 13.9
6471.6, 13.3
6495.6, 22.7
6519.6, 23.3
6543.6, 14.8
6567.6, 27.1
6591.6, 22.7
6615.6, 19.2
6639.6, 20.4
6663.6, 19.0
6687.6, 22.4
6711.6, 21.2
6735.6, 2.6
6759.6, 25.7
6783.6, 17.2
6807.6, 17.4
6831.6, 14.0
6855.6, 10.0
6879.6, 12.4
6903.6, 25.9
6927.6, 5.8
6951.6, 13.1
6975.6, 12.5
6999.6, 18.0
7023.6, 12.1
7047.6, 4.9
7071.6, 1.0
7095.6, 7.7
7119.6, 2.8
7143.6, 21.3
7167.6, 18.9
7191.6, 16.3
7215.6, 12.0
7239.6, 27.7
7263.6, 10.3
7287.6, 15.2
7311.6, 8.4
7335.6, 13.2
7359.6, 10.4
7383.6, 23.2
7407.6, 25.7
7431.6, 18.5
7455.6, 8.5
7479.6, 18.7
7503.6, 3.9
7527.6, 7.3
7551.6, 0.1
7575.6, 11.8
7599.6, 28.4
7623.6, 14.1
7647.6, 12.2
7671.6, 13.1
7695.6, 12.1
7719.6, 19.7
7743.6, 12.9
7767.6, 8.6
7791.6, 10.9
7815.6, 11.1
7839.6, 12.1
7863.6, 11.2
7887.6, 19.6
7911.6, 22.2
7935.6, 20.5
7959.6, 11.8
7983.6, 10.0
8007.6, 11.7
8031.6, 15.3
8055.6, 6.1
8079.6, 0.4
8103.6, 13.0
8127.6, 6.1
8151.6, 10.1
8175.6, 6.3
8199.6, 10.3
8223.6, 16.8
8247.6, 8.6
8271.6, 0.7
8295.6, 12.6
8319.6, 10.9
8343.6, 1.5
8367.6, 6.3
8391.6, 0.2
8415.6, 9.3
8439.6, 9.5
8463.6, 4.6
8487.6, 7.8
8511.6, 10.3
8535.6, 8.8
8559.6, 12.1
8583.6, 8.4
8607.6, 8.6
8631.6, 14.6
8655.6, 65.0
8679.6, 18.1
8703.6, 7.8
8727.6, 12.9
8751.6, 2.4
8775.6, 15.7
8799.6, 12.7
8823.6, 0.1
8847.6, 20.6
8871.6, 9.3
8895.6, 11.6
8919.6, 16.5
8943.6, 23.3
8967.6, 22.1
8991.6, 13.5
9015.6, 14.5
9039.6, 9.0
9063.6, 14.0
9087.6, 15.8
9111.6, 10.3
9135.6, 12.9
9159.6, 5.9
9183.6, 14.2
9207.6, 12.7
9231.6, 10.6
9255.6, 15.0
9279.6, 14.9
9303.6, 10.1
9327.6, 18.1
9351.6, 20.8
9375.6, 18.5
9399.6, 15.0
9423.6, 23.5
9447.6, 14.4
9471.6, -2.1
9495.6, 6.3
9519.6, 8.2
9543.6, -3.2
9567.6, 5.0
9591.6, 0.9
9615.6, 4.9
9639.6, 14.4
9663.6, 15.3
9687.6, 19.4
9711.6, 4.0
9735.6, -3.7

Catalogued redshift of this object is 1.323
